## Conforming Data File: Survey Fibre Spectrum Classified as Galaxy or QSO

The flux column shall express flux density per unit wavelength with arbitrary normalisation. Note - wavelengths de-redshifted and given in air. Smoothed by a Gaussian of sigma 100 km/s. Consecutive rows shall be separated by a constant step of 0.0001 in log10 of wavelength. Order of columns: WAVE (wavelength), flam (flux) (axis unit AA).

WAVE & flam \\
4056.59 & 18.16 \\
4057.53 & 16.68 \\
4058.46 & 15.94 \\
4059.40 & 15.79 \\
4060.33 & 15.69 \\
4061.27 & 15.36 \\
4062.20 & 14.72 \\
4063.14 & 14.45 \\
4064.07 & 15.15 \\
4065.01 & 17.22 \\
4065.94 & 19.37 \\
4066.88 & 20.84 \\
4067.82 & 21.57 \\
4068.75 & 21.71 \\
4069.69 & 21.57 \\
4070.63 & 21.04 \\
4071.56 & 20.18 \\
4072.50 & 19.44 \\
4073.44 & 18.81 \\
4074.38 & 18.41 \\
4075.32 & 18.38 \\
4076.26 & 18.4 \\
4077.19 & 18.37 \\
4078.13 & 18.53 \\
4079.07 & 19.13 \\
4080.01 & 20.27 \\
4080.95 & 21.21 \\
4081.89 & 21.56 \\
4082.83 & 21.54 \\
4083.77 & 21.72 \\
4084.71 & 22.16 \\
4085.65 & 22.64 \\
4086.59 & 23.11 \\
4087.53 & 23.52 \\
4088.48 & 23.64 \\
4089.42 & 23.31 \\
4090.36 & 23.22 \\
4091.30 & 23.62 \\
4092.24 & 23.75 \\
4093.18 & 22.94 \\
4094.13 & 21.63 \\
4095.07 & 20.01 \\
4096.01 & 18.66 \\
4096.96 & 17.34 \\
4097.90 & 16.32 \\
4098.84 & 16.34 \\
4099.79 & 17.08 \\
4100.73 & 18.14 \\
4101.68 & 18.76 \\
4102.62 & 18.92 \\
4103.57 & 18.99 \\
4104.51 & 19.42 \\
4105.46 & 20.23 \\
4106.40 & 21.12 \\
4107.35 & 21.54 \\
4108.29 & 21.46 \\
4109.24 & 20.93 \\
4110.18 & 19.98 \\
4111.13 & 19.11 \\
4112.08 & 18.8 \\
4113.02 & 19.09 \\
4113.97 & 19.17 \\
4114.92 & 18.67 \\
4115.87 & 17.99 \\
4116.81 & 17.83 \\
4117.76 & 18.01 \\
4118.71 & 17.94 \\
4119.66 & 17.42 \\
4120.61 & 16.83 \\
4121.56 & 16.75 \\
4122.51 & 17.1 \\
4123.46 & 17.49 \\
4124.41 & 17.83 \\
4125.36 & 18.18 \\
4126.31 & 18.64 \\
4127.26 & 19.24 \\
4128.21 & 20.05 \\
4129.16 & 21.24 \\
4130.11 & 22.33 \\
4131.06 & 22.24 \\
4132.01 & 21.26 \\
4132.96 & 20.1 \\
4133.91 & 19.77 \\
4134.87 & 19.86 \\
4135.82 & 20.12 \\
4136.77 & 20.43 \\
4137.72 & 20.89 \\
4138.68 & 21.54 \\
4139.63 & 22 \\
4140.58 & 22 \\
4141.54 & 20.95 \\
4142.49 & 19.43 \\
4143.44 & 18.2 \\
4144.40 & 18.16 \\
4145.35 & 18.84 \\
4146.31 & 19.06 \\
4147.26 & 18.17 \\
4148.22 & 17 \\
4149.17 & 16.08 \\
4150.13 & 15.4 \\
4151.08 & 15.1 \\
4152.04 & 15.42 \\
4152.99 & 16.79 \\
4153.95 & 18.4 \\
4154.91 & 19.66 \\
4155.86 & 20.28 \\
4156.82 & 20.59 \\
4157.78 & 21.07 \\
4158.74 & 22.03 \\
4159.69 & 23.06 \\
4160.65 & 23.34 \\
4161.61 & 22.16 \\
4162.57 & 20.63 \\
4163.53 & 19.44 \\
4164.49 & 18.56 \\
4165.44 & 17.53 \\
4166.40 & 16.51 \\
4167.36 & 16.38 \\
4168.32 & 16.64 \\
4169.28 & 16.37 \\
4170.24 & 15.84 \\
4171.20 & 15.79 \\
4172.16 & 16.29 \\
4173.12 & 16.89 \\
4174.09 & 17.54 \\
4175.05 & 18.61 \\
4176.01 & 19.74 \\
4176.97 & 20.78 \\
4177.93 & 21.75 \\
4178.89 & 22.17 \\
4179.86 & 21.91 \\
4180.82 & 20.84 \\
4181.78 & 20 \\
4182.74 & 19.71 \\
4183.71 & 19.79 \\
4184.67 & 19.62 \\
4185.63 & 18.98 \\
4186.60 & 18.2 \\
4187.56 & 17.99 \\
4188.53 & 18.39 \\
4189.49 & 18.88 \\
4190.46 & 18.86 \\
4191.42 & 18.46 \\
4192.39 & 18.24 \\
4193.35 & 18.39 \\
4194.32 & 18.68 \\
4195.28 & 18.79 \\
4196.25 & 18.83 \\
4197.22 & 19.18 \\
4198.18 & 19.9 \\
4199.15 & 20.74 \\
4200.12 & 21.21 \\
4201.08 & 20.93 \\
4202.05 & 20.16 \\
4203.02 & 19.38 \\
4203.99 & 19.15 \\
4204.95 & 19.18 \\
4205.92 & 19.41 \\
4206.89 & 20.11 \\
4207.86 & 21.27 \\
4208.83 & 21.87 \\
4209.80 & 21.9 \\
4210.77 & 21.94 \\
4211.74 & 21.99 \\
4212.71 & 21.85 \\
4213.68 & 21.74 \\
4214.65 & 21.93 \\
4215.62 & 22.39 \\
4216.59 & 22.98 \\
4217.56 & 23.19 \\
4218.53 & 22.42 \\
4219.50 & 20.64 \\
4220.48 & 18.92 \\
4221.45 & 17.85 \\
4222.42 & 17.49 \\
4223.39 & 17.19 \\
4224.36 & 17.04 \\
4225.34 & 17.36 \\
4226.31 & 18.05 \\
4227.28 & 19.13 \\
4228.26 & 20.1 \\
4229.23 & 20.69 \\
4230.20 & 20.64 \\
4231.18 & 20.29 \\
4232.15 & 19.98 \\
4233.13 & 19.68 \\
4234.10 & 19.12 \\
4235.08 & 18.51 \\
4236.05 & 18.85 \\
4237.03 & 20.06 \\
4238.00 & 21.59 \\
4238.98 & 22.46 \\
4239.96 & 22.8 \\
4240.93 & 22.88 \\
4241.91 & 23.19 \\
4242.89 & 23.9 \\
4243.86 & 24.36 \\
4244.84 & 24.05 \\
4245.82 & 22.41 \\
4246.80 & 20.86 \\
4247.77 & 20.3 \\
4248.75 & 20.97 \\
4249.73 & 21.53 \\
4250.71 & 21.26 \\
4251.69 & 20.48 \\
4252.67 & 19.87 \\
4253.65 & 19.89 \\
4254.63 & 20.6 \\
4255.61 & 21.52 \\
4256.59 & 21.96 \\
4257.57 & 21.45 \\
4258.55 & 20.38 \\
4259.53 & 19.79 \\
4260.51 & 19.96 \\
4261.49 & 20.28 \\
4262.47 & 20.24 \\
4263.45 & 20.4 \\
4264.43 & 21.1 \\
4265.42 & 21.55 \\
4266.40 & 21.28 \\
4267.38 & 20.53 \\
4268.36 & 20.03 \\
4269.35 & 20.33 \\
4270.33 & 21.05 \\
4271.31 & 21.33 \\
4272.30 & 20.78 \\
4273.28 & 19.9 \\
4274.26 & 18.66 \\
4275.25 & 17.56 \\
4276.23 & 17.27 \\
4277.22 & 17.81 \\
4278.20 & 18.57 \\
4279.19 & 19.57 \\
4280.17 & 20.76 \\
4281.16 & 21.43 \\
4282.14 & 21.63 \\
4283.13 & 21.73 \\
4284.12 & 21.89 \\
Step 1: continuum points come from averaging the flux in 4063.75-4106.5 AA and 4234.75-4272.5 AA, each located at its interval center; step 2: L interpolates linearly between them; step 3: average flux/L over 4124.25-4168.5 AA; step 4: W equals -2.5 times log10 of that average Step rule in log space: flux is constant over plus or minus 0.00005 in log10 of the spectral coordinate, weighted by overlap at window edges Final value 0.06 mag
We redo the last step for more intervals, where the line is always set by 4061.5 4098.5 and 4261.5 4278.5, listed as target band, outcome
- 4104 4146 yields 0.03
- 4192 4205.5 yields 0.03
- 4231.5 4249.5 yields -0.08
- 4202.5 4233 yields -0.01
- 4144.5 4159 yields 0.11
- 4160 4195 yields 0.06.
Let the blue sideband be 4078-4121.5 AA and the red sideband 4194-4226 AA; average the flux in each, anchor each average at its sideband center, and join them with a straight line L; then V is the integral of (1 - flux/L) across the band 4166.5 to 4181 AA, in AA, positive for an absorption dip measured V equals 1.3 AA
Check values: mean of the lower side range 20.1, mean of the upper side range 20.2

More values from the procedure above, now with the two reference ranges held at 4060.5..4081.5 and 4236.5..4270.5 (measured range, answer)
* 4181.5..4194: 0.93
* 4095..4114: 0.16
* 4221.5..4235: 1.30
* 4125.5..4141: -0.81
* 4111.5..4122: 0.73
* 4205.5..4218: -0.62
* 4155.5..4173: 0.95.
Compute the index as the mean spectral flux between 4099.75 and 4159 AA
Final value 19.2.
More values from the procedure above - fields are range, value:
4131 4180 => 19.2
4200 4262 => 20.7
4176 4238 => 19.9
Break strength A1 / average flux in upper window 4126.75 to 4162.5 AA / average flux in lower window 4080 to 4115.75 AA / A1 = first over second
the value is 0.97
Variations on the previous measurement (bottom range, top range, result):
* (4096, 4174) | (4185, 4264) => 1.08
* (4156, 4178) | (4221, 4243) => 1.05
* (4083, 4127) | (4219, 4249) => 1.03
